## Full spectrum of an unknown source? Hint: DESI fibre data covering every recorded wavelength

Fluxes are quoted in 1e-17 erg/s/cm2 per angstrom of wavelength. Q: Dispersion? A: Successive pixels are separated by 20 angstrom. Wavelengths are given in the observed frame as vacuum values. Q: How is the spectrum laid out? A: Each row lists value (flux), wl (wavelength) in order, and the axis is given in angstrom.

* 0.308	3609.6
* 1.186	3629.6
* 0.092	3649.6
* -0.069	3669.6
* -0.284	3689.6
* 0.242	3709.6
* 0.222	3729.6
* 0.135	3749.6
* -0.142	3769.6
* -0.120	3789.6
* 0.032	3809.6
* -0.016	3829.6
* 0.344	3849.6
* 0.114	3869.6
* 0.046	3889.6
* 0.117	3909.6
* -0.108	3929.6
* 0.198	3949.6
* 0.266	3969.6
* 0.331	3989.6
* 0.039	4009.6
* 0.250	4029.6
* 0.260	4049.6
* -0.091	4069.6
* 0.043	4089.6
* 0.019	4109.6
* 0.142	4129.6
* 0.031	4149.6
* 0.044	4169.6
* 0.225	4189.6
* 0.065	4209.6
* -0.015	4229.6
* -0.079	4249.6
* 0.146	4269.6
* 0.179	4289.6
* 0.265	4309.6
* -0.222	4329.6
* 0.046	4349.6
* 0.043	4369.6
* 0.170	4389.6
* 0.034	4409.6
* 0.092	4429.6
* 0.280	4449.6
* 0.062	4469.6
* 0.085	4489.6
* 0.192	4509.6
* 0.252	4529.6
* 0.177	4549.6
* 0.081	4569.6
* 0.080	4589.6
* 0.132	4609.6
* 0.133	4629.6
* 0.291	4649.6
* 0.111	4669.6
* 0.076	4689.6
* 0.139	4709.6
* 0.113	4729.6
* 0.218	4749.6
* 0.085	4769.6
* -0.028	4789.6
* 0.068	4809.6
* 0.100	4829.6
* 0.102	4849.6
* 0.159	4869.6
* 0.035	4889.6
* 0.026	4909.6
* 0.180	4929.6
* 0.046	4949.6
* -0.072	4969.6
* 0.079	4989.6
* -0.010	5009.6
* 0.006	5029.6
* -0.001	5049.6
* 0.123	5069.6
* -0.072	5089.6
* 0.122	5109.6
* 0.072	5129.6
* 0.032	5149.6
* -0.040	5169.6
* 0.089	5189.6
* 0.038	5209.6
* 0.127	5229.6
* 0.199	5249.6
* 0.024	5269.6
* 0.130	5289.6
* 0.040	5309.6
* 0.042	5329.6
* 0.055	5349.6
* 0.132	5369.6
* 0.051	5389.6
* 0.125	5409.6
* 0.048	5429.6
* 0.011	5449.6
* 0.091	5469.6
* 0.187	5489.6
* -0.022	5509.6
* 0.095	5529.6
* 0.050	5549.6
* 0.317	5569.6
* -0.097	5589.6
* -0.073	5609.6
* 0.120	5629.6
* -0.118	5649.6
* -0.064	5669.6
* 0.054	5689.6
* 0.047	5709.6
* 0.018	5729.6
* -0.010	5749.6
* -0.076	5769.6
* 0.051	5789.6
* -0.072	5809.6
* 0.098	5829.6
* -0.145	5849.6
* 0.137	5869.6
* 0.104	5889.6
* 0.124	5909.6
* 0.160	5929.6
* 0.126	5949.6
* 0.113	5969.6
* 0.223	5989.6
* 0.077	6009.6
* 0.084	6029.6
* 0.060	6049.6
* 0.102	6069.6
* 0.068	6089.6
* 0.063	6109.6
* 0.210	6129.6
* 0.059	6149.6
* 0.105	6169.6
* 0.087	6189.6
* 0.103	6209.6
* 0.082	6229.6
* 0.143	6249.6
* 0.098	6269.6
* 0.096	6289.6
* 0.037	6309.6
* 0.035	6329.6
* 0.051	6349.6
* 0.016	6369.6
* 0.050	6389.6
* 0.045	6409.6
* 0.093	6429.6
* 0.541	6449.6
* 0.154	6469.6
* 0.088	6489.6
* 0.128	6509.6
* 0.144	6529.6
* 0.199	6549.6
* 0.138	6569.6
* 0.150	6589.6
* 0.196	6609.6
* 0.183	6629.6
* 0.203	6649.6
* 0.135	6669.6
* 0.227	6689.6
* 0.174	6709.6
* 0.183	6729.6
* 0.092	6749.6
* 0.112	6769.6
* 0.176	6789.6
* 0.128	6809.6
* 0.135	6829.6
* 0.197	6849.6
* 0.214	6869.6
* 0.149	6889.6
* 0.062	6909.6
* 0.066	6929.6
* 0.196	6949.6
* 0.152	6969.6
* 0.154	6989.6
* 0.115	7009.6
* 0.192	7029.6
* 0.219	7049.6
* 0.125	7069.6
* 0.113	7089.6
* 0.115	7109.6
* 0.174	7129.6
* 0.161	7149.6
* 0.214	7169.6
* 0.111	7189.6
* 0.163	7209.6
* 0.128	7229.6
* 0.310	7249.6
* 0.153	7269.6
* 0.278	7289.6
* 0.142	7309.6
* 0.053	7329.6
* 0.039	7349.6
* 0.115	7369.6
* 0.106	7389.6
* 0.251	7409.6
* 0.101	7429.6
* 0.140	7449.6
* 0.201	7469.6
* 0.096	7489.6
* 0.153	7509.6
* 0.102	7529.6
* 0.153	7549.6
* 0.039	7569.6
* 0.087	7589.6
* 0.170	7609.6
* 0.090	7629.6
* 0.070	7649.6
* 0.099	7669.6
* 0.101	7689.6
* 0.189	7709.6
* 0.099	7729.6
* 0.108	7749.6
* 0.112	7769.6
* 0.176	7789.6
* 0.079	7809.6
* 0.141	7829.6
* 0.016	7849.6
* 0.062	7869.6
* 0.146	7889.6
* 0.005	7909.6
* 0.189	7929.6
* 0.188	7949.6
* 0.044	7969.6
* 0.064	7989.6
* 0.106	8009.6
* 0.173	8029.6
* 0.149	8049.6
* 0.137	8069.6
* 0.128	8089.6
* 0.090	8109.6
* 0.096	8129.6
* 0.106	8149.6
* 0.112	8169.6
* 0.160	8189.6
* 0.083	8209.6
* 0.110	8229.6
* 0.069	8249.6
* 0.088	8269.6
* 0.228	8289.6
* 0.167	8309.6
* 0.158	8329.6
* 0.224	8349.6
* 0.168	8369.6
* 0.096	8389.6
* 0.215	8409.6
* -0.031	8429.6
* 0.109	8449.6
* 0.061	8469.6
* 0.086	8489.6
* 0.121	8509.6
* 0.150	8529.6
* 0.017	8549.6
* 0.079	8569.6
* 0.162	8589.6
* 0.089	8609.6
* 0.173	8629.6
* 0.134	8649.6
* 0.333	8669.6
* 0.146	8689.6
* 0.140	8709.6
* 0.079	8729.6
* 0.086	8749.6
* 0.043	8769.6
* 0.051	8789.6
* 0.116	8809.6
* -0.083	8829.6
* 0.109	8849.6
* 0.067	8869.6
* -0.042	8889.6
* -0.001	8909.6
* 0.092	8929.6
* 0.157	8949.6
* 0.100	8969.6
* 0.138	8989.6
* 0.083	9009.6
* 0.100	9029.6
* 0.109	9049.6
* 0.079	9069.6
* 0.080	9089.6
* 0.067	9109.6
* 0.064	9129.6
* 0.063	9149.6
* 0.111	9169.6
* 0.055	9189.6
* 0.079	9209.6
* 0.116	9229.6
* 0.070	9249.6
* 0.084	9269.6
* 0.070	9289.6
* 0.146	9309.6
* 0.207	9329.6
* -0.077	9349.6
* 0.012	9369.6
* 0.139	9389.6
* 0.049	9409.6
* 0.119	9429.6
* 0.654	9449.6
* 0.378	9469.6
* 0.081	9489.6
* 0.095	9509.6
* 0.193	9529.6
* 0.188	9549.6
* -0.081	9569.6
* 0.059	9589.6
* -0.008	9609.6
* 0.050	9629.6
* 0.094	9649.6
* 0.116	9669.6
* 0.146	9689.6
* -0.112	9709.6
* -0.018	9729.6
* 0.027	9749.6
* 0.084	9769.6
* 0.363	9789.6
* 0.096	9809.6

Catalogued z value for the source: 0.73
